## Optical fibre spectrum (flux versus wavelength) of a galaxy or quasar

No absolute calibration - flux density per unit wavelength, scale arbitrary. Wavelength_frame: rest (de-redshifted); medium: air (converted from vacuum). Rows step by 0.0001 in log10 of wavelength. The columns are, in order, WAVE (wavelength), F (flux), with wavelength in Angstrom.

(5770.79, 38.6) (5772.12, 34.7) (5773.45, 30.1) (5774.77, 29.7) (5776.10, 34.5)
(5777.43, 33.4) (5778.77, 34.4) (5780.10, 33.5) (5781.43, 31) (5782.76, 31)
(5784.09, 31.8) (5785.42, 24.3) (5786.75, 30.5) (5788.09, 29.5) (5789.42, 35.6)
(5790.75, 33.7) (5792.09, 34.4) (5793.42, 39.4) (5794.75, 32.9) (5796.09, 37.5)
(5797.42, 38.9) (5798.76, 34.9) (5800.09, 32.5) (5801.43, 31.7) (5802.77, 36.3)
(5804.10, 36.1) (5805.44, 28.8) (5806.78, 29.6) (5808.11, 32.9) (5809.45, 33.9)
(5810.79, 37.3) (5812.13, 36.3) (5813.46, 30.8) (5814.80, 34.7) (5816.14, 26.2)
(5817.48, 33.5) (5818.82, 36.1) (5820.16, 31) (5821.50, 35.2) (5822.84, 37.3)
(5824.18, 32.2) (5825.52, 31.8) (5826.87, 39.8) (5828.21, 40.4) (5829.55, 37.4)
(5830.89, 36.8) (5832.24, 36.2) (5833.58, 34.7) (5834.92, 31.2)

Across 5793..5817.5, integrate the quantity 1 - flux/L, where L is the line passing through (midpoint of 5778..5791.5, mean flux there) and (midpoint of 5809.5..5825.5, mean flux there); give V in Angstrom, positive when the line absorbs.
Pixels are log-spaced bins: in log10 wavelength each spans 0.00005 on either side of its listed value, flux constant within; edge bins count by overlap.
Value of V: -0.77 Angstrom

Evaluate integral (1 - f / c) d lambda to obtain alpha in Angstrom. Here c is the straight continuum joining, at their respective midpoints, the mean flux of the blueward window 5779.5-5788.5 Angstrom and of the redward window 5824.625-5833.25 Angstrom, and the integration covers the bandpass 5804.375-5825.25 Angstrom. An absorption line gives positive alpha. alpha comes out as 1.0 Angstrom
